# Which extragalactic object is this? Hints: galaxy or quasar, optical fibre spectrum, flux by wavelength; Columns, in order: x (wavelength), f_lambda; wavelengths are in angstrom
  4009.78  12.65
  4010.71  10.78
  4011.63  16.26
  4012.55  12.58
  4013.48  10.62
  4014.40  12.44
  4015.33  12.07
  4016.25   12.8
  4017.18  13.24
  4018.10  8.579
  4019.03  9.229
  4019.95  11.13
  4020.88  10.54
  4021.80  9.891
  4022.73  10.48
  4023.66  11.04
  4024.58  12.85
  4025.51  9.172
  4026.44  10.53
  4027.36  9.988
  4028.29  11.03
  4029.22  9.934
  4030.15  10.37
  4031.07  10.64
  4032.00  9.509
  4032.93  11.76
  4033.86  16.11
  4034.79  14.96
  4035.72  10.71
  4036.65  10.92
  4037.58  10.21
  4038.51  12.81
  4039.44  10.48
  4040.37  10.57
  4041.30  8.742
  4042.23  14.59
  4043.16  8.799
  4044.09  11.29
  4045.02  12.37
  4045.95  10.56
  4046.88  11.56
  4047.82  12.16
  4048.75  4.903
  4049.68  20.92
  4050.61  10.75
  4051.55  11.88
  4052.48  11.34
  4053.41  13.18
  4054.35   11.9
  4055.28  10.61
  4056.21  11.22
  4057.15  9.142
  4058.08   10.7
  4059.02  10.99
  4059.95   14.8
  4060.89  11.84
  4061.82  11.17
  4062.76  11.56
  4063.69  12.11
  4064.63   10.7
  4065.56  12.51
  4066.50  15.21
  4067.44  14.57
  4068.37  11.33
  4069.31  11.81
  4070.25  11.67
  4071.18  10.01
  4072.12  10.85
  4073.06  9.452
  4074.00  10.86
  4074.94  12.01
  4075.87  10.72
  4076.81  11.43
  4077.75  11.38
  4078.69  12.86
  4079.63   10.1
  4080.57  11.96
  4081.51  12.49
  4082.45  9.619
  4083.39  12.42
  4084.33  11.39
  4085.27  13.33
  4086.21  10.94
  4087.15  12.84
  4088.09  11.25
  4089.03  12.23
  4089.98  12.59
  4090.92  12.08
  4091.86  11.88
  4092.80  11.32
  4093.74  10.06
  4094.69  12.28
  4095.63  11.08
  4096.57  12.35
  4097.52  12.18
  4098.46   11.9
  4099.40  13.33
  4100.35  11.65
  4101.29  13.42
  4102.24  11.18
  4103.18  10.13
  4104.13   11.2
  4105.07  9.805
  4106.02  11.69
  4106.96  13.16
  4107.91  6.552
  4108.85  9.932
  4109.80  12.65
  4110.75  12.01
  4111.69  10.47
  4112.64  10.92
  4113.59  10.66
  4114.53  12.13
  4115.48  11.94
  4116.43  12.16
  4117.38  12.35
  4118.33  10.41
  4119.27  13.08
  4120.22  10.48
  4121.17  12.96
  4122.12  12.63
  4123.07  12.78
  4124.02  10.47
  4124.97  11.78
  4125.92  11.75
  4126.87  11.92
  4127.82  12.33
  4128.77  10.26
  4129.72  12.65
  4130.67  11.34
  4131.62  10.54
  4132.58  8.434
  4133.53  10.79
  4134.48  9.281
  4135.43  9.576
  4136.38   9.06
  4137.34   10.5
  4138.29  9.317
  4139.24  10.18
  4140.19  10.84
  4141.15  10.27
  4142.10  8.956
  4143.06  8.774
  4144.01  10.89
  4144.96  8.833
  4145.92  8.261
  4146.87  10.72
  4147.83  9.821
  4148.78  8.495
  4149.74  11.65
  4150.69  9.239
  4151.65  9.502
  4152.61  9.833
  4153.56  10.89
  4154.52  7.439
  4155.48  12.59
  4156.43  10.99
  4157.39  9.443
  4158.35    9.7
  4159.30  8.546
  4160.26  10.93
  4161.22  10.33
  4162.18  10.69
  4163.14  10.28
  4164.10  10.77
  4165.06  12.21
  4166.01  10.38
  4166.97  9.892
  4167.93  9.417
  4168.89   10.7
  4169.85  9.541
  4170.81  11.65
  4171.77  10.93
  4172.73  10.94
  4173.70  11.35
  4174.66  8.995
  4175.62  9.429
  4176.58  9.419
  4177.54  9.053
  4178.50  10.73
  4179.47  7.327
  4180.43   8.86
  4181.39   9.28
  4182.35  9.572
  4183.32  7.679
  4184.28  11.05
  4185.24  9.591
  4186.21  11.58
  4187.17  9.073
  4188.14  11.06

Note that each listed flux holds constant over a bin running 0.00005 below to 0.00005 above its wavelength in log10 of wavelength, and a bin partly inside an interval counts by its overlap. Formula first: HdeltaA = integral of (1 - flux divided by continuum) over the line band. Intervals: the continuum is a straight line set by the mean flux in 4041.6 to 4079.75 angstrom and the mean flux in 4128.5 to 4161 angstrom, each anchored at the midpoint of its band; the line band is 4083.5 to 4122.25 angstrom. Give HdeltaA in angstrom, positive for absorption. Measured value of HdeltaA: -2.9 angstrom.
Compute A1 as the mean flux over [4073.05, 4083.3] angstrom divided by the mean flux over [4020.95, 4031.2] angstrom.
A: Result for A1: 1.07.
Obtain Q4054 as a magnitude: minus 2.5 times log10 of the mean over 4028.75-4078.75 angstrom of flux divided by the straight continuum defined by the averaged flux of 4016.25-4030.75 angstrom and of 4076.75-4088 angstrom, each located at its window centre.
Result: -0.04 mag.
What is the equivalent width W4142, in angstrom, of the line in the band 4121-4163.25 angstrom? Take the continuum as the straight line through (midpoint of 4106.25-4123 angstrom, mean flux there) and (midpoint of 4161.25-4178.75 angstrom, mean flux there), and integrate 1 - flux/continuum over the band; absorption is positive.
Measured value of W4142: 2.24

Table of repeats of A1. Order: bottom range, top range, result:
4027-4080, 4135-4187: 0.86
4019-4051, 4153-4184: 0.89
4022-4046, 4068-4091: 1.03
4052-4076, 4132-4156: 0.84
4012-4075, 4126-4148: 0.89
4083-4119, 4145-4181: 0.86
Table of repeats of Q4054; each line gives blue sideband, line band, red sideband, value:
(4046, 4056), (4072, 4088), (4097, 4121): 0.02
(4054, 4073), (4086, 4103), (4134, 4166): -0.08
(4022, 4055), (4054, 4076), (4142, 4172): -0.05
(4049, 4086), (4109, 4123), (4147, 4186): -0.08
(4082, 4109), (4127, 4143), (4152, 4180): 0.05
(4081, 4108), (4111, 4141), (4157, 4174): 0.00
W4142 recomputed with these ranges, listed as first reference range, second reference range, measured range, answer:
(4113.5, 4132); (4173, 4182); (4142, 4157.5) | 1.15 angstrom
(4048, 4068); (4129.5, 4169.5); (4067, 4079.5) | 0.28 angstrom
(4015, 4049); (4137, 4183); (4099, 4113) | -1.06 angstrom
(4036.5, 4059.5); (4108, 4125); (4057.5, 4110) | -0.88 angstrom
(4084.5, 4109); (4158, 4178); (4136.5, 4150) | 1.18 angstrom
